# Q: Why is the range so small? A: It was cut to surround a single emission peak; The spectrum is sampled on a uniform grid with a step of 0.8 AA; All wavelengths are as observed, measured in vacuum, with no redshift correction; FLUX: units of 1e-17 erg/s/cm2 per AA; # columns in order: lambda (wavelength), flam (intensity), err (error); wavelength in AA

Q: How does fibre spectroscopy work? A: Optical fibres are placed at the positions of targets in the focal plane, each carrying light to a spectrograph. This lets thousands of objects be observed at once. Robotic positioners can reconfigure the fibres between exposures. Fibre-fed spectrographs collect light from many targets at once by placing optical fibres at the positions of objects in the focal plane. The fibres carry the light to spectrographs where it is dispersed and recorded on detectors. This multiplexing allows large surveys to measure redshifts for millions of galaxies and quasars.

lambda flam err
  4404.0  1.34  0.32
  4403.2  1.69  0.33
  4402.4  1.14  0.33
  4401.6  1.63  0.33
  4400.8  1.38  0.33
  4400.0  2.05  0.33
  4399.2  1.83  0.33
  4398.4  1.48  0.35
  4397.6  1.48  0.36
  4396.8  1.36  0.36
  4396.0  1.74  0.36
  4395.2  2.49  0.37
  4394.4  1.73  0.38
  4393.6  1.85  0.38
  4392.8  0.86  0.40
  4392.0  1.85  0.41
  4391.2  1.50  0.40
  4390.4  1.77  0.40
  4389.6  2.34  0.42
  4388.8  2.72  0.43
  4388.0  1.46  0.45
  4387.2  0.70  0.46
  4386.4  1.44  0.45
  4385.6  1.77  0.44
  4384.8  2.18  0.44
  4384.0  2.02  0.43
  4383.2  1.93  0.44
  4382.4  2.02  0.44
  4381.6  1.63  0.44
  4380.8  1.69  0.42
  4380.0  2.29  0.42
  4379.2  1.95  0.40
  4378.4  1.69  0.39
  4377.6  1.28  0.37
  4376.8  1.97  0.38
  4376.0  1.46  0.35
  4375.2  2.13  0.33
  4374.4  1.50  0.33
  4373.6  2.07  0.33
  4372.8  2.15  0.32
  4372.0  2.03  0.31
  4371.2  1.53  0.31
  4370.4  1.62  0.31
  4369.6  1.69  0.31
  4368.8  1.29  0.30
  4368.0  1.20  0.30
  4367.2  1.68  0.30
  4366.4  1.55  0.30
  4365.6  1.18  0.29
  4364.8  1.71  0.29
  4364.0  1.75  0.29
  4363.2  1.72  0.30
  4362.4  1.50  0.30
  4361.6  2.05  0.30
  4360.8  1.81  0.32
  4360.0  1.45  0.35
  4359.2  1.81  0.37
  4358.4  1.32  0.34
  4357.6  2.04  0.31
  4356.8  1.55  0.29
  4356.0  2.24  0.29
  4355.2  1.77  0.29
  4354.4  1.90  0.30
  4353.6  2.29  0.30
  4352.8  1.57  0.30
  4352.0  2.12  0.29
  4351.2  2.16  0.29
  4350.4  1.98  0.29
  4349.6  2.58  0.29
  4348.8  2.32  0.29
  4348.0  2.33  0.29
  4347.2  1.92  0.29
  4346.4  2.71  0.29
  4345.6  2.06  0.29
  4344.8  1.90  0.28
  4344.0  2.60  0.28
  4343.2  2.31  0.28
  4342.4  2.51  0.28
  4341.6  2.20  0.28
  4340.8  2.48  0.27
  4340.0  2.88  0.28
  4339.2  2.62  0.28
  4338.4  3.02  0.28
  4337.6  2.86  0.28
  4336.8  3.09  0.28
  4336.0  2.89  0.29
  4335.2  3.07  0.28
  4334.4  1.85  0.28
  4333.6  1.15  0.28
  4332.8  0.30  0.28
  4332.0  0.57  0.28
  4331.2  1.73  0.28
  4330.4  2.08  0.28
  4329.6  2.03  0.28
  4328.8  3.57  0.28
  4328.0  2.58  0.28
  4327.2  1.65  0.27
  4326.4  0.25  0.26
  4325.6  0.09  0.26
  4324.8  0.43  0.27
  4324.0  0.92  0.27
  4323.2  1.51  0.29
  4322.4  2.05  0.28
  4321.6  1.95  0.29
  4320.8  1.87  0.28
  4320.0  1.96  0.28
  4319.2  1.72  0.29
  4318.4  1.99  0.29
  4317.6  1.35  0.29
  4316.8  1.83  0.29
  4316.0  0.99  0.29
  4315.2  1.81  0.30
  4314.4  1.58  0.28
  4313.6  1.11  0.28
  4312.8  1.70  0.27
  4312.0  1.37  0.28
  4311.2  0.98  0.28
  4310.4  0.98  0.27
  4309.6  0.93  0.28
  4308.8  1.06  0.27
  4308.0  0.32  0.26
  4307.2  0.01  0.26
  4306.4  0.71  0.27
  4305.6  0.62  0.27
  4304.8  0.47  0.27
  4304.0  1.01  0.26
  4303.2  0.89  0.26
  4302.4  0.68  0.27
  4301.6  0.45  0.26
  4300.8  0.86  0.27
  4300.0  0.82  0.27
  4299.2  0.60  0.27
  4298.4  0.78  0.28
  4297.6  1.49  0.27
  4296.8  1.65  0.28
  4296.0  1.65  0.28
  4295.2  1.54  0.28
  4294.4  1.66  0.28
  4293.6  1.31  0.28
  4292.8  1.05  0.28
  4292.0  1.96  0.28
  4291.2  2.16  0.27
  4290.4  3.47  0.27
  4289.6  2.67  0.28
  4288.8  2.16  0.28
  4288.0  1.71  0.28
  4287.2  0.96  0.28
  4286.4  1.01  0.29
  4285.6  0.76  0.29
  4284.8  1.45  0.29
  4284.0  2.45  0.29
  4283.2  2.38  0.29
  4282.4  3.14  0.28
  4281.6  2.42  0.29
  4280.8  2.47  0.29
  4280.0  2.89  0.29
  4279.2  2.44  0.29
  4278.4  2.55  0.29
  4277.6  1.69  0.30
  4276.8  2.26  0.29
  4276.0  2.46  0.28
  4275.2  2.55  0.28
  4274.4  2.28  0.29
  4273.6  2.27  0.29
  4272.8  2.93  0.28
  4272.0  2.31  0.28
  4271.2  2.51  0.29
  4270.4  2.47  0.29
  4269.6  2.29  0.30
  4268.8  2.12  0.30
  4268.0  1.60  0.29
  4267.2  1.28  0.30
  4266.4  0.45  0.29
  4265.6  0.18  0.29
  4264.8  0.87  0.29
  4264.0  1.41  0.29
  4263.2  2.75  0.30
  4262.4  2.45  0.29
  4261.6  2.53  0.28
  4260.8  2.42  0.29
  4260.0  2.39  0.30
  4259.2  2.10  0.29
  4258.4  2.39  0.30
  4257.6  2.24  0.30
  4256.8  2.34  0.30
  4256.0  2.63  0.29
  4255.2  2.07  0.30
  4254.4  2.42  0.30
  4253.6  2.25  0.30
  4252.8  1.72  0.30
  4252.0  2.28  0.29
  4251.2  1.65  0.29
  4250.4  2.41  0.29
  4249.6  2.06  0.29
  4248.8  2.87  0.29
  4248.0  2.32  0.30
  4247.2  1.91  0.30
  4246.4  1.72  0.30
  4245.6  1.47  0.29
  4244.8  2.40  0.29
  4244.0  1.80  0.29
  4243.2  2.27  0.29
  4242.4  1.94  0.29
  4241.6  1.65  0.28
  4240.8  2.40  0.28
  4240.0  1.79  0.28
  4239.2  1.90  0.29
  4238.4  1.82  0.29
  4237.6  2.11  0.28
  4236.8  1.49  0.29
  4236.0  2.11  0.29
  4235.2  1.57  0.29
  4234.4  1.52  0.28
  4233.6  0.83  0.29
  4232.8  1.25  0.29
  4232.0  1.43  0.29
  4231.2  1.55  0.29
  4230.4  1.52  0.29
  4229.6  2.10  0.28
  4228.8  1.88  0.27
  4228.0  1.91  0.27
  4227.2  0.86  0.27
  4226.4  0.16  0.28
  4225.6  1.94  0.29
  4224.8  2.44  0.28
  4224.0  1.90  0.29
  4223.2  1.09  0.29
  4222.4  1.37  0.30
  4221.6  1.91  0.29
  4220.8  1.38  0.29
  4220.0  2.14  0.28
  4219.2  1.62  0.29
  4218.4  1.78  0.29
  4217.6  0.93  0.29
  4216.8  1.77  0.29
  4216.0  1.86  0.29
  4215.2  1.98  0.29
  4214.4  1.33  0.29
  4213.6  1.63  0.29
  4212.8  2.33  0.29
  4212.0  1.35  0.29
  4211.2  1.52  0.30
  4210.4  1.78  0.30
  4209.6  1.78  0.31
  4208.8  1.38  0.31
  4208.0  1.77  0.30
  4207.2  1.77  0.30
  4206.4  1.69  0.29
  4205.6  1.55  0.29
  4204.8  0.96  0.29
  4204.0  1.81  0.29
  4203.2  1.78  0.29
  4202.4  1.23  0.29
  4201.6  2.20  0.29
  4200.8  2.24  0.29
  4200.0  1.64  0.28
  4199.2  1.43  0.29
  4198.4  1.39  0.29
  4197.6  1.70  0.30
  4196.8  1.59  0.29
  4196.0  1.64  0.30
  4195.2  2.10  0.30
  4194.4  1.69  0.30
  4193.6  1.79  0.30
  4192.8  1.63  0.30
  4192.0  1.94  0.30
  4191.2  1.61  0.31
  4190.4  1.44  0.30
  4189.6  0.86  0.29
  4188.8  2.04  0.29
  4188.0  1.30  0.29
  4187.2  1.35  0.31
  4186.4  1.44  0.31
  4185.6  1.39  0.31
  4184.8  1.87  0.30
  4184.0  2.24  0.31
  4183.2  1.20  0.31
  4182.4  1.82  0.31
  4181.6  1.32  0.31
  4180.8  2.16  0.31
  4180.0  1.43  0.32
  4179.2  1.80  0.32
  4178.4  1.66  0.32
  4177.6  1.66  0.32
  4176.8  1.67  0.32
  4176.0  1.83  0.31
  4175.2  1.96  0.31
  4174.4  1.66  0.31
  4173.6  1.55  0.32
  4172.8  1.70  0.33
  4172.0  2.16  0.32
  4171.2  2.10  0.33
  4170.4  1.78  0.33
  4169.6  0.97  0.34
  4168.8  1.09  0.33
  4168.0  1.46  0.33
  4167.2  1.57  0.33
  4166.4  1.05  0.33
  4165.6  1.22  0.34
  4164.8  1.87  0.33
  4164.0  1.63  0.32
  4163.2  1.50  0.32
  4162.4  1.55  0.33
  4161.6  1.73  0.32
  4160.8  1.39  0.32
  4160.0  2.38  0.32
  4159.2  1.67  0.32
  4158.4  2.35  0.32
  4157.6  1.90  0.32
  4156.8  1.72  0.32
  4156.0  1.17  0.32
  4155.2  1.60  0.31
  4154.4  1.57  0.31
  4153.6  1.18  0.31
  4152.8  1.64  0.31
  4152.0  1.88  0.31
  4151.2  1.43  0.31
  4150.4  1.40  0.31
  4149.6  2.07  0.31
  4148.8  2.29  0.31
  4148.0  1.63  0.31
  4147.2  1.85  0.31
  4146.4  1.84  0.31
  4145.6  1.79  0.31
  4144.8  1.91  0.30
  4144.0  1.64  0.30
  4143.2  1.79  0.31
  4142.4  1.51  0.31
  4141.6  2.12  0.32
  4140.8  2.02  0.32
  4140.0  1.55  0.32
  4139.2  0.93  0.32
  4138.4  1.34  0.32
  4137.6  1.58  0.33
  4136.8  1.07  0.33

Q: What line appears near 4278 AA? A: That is C IV 1549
